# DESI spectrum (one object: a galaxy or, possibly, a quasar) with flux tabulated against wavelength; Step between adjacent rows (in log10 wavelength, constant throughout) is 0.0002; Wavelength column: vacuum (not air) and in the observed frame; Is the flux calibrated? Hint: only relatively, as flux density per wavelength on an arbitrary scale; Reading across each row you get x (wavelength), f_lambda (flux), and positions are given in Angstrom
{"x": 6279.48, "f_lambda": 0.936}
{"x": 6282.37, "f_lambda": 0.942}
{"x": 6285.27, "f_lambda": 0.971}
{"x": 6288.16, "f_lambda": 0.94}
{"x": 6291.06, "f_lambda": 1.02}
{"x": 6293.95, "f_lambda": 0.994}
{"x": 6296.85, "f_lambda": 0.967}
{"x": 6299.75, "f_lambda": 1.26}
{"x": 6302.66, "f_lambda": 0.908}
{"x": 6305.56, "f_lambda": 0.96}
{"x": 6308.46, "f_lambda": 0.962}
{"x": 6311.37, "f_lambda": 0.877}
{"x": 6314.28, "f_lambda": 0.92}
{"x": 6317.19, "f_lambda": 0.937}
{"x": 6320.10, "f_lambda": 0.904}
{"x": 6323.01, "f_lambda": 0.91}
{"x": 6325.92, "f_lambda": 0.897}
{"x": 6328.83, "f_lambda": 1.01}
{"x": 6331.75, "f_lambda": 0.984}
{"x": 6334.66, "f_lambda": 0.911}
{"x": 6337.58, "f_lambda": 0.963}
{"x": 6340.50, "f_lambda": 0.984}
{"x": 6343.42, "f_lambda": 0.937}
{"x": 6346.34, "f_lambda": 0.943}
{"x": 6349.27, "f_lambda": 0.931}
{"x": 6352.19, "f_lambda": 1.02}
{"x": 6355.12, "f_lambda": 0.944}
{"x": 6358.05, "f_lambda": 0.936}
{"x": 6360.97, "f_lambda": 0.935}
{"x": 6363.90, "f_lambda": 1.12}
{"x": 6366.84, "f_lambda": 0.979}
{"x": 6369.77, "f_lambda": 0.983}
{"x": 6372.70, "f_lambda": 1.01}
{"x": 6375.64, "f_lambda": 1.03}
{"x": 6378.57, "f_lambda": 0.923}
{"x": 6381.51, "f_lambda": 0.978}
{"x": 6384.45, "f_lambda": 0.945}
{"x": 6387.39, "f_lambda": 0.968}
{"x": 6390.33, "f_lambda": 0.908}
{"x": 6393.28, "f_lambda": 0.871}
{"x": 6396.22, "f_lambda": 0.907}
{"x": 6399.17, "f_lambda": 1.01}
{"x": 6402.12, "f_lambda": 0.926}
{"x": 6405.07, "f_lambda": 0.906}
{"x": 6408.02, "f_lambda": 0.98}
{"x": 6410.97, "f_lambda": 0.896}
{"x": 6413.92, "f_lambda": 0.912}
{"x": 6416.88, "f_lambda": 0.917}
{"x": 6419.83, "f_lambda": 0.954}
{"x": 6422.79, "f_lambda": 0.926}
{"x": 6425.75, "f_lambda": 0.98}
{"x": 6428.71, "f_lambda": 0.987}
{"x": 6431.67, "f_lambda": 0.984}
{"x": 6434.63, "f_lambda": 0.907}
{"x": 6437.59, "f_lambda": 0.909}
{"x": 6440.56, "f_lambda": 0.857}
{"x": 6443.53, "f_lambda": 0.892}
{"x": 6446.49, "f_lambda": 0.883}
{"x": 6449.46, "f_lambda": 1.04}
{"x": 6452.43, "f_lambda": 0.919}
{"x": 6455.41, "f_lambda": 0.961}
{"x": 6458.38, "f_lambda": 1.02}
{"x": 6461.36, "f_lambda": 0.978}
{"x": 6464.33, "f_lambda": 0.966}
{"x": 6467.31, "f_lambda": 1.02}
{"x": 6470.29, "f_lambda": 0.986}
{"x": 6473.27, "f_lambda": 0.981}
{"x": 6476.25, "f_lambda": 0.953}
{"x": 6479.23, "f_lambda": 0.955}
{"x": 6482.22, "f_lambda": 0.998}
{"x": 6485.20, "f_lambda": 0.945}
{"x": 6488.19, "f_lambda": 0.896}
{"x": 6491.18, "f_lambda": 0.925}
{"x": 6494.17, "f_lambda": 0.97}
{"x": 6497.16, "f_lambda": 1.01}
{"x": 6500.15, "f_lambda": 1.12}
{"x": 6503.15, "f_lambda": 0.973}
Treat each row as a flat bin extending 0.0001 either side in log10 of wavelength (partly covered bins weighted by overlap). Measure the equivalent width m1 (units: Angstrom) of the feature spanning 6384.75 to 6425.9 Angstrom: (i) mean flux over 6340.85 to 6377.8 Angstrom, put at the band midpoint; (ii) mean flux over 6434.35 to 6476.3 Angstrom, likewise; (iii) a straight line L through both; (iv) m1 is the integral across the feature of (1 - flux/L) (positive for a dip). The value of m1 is 1.5 Angstrom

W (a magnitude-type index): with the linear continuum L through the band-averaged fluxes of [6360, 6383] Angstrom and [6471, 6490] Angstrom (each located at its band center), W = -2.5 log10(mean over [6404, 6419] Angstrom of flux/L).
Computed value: 0.06 mag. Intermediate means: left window 0.996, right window 0.956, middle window 0.924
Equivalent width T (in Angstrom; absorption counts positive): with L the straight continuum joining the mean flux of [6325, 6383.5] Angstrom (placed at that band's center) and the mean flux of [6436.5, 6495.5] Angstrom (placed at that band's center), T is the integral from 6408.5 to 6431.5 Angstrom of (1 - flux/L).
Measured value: 0.41 Angstrom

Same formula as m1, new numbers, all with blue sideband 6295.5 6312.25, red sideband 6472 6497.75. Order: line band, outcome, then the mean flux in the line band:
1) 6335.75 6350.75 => 0.5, 0.951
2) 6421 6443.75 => 0.8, 0.932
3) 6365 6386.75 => 0.0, 0.98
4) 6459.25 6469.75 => -0.3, 0.989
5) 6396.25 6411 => 0.4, 0.944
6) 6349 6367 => 0.0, 0.984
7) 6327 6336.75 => 0.2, 0.966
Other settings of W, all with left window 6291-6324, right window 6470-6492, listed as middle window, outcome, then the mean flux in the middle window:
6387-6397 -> 0.06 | 0.908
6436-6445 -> 0.08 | 0.886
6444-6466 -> -0.01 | 0.964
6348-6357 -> 0.00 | 0.964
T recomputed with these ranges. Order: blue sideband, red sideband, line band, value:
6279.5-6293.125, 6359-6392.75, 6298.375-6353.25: 0.7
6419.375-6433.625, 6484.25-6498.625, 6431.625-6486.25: 0.1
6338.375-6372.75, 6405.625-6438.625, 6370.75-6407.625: 0.3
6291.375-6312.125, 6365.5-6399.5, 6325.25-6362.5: 0.8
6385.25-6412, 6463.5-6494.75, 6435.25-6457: 0.6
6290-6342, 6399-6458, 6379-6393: 0.1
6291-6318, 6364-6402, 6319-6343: 0.7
